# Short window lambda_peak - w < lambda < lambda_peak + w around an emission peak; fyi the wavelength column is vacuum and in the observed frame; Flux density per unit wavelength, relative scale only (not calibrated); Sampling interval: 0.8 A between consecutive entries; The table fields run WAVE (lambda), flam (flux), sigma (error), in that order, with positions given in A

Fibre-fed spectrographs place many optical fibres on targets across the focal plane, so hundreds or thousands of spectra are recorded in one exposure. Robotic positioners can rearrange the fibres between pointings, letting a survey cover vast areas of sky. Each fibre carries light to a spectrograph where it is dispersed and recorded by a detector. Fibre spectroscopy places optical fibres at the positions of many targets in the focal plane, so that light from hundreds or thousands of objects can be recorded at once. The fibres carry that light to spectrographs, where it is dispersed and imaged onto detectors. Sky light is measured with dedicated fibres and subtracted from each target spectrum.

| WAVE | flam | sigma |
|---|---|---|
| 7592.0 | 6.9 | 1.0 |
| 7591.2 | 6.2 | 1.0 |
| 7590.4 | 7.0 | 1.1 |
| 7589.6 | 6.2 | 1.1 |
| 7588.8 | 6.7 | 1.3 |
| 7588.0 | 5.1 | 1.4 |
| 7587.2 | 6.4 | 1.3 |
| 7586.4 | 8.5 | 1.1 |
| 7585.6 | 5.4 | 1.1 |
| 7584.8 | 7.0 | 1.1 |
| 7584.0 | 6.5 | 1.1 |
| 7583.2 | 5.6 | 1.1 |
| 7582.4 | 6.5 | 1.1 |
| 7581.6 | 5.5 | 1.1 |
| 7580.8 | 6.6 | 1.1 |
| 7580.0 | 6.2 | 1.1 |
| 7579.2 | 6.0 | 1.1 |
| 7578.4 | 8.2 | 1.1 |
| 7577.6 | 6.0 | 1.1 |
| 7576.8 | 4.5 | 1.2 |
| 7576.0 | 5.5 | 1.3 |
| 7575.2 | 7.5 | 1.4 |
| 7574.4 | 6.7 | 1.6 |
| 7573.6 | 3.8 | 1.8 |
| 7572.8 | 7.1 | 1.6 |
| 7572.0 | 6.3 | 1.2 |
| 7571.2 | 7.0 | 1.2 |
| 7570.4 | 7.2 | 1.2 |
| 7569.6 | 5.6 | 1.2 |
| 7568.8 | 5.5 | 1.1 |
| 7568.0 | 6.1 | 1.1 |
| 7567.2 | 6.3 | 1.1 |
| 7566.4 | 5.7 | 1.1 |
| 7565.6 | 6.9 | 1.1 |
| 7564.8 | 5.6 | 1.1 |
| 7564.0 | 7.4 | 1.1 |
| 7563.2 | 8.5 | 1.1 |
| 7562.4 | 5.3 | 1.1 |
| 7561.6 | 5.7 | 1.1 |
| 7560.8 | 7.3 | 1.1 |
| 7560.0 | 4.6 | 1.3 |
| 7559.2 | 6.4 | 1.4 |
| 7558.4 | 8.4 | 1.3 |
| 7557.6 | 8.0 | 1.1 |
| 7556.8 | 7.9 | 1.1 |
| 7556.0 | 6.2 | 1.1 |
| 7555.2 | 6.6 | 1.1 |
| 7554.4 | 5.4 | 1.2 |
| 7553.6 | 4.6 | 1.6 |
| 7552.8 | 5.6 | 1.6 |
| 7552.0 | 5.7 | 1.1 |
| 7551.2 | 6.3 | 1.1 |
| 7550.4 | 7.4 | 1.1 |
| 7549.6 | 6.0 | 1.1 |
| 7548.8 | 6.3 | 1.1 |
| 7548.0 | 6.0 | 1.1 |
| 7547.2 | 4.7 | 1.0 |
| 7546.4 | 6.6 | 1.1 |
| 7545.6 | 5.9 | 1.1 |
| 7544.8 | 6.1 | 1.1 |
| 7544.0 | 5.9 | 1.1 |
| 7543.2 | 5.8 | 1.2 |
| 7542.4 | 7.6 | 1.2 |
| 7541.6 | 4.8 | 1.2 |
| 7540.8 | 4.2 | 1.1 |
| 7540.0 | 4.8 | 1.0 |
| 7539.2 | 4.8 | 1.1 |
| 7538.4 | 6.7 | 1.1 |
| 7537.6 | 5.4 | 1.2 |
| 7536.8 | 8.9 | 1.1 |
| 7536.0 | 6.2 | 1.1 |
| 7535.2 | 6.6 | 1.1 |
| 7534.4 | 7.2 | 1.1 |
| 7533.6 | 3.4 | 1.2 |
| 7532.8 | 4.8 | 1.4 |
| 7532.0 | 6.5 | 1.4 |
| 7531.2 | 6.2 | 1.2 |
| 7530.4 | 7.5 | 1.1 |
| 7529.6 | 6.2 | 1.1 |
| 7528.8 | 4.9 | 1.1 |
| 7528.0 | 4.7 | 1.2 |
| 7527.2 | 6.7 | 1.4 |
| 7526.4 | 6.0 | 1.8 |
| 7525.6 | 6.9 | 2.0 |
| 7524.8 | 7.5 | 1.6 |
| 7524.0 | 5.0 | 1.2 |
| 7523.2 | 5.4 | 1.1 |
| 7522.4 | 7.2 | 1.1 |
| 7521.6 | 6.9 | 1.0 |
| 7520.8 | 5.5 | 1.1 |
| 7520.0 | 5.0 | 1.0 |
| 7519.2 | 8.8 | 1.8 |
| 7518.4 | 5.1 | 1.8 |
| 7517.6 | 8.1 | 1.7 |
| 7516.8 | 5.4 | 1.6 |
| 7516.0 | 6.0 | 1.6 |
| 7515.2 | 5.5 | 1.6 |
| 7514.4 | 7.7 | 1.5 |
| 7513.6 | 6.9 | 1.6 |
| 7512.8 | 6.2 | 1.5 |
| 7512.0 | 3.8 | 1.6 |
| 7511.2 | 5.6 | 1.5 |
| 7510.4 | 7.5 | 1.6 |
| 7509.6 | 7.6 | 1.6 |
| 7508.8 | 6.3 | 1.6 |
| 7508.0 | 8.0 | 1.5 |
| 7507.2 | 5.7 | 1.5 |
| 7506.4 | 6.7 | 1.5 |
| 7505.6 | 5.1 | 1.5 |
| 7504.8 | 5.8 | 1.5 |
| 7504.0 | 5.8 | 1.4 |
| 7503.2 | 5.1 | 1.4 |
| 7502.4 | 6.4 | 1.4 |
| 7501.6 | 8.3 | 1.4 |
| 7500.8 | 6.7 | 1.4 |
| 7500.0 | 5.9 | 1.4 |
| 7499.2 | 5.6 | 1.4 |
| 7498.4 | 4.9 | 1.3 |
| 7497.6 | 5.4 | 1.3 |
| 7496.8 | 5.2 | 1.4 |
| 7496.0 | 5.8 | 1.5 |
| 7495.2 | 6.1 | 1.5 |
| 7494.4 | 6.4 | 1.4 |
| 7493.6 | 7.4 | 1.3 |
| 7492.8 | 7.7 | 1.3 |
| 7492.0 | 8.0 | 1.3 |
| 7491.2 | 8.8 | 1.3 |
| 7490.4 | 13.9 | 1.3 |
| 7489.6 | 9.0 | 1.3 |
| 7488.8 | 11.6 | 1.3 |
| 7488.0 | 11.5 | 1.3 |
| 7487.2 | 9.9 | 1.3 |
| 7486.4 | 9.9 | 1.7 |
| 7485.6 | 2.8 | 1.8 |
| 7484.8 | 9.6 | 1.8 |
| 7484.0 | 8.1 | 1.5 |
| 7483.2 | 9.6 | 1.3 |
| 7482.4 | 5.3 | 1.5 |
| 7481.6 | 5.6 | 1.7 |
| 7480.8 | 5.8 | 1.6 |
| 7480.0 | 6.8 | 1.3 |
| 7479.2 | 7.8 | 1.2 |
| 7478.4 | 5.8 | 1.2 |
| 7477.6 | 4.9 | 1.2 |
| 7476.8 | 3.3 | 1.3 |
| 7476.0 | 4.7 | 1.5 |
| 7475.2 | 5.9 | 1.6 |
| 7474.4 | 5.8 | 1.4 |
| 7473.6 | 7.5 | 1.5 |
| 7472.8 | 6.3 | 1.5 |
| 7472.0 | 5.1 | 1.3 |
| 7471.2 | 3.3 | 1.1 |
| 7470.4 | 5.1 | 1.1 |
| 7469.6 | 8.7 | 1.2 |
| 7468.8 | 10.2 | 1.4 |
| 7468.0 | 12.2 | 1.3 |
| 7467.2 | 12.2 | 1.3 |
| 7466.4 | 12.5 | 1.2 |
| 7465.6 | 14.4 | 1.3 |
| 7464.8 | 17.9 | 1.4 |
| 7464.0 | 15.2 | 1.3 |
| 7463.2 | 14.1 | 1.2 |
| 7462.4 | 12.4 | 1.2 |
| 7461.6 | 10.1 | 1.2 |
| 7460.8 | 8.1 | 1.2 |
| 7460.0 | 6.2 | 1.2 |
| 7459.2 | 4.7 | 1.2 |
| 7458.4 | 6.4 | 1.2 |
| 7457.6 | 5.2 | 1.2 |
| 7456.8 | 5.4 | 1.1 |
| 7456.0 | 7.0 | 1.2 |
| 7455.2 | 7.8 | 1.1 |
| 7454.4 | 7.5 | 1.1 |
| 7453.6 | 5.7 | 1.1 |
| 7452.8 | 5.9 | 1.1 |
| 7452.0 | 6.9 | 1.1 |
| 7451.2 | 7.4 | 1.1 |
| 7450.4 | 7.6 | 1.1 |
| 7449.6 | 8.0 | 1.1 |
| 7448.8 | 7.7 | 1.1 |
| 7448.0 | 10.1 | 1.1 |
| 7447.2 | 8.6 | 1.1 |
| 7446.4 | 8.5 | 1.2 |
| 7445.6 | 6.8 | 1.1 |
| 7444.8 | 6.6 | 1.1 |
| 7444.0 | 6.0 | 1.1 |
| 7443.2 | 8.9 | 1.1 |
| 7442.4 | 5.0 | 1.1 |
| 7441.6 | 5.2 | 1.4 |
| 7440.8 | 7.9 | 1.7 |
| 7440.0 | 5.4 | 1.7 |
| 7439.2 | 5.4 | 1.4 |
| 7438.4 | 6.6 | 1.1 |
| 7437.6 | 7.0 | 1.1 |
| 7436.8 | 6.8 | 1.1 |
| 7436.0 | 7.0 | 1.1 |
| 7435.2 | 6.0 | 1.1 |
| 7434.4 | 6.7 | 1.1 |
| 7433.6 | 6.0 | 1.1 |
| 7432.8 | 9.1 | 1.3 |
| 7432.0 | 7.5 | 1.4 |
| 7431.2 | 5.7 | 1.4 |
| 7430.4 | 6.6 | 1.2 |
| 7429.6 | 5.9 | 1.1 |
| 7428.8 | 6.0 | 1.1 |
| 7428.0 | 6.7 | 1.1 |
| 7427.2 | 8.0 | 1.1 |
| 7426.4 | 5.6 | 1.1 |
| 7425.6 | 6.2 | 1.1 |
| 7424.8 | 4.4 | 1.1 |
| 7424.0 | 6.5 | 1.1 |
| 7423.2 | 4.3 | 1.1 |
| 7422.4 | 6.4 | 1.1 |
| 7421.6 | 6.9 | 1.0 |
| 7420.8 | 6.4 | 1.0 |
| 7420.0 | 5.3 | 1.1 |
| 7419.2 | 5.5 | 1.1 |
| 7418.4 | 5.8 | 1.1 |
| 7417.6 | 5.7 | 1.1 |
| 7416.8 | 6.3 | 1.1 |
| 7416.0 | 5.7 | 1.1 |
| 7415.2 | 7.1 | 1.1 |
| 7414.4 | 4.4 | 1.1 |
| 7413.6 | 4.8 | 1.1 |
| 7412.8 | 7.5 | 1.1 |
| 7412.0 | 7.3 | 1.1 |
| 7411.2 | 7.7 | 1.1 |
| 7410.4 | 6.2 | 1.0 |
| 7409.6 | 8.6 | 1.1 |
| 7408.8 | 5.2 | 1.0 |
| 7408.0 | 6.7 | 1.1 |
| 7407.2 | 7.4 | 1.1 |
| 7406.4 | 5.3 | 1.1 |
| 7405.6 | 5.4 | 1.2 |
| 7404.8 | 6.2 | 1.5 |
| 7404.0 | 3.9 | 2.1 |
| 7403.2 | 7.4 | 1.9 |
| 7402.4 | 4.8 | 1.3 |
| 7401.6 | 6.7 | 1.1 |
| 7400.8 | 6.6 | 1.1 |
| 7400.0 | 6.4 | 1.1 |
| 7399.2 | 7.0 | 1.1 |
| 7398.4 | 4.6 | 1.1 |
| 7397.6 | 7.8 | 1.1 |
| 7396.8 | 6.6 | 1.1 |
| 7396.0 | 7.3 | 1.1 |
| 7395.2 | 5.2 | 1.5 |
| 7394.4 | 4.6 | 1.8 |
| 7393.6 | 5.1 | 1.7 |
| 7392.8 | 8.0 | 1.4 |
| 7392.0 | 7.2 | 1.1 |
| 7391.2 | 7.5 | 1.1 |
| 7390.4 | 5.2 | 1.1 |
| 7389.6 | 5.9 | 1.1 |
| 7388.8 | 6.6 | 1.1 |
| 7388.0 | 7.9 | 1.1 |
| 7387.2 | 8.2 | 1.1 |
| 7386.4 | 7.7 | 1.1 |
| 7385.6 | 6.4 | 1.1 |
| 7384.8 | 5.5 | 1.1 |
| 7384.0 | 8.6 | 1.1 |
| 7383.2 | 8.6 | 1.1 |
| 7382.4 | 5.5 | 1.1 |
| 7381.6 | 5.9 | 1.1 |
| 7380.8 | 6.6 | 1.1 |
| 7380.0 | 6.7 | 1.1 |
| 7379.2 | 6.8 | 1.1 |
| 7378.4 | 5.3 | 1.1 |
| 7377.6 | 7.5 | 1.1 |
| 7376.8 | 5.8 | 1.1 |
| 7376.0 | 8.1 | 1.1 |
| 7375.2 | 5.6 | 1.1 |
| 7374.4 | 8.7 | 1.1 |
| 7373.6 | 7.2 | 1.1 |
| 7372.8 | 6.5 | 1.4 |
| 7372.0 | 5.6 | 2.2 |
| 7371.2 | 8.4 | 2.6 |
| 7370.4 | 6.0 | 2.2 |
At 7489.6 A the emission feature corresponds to [N II]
